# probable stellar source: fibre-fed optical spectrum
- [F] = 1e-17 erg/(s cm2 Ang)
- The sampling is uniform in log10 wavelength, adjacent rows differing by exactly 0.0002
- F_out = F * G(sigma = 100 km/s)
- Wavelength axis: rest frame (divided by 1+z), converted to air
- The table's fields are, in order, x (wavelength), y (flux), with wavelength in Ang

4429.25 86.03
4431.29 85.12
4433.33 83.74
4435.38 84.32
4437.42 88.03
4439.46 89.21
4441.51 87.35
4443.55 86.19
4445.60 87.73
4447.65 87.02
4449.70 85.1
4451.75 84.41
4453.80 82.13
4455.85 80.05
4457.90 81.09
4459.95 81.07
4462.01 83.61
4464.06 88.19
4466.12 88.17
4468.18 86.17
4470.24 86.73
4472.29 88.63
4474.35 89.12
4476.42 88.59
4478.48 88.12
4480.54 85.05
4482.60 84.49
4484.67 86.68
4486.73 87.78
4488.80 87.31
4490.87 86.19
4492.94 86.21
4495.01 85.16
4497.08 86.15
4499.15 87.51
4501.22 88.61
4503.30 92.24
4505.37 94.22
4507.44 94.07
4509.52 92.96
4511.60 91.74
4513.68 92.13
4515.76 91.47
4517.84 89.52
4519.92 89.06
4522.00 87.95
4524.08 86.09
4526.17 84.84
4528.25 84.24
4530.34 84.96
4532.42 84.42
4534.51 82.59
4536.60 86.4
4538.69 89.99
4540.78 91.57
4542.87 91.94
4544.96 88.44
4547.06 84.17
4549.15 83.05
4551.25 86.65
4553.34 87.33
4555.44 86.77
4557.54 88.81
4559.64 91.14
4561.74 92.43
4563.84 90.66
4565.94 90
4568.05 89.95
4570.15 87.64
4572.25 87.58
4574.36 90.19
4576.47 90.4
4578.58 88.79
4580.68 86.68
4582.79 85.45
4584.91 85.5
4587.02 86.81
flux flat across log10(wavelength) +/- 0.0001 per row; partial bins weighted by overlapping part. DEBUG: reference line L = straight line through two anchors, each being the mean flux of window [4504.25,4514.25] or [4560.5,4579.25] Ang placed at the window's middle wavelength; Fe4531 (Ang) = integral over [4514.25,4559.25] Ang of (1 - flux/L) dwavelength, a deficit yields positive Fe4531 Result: 2.1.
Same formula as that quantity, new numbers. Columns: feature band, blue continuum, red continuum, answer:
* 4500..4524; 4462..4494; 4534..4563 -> -1.0 Ang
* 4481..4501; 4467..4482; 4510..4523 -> 0.5 Ang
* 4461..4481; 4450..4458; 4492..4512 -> -0.5 Ang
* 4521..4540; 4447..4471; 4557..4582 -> 0.4 Ang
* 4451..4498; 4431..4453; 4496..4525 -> 1.3 Ang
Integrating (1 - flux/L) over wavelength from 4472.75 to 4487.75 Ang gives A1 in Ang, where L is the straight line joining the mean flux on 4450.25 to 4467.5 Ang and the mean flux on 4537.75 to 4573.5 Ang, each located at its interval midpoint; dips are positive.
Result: -0.4 Ang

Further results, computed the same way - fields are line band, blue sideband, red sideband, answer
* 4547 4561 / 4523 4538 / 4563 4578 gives 0.1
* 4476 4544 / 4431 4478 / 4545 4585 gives -1.0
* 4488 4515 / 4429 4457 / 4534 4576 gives -0.8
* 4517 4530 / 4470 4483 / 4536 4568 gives 0.2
